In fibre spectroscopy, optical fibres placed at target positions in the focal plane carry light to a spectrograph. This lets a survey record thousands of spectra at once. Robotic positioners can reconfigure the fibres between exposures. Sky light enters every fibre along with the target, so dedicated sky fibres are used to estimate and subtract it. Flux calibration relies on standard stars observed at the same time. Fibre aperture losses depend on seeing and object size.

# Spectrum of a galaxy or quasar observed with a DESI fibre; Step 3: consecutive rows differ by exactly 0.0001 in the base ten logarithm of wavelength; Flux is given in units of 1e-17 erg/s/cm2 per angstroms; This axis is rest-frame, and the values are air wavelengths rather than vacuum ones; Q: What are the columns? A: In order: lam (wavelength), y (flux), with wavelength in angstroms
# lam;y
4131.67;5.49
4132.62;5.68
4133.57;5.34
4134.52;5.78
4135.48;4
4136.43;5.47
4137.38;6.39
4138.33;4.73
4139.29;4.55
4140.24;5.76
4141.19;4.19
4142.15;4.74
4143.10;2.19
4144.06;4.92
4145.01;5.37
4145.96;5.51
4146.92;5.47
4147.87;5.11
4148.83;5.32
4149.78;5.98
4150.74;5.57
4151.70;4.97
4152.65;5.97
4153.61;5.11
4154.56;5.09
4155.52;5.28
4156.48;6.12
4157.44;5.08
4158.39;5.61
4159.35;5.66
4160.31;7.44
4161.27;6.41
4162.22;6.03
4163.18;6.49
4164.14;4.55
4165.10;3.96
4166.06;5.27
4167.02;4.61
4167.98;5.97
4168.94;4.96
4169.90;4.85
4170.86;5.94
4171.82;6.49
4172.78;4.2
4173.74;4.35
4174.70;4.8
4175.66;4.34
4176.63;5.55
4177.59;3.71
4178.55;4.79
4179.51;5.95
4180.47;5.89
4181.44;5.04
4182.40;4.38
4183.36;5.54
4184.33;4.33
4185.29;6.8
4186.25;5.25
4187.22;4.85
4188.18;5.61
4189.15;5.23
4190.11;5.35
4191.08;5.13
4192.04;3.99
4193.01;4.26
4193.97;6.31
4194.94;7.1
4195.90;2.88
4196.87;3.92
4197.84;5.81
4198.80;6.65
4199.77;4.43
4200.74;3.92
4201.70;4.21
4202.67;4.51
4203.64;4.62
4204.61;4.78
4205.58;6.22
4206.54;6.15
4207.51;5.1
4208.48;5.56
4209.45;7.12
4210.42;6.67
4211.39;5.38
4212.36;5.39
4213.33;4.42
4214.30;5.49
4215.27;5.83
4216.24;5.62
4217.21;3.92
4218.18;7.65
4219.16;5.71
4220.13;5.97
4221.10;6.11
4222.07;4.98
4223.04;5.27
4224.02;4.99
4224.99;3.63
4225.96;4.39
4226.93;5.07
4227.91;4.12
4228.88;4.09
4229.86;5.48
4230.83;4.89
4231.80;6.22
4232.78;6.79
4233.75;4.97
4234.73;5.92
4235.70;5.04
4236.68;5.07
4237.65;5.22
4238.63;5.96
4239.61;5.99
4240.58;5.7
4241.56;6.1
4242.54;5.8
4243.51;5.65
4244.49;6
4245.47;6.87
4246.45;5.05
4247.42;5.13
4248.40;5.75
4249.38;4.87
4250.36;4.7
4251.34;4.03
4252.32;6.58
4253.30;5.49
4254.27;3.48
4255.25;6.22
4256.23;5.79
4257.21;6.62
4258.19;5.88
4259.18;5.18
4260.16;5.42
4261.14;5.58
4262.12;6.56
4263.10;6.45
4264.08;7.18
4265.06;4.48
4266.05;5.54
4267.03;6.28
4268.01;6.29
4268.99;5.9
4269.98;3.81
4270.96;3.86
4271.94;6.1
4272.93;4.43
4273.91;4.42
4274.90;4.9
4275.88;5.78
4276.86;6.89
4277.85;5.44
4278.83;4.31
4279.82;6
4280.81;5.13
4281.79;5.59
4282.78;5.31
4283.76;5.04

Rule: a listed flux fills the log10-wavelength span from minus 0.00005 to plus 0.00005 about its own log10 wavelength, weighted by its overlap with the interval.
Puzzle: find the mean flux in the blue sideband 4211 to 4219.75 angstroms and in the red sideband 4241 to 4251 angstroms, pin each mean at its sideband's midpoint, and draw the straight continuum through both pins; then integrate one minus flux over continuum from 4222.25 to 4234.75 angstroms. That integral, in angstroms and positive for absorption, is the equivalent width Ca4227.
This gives 1.1 angstroms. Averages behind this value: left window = 5.49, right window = 5.57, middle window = 5.03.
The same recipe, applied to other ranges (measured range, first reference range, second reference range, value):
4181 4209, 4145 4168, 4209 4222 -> 2.82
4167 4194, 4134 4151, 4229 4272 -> 0.65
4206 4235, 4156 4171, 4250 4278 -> 0.49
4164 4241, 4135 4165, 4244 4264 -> 3.48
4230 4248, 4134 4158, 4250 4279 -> -0.94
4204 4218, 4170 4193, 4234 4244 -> -0.58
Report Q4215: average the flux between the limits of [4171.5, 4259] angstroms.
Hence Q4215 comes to 5.3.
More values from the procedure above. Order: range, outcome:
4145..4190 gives 5.34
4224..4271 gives 5.45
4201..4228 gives 5.32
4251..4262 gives 5.54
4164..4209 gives 5.07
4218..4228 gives 5.23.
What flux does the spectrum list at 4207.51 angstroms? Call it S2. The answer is 5.1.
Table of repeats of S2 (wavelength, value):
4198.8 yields 6.65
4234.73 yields 5.92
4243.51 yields 5.65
